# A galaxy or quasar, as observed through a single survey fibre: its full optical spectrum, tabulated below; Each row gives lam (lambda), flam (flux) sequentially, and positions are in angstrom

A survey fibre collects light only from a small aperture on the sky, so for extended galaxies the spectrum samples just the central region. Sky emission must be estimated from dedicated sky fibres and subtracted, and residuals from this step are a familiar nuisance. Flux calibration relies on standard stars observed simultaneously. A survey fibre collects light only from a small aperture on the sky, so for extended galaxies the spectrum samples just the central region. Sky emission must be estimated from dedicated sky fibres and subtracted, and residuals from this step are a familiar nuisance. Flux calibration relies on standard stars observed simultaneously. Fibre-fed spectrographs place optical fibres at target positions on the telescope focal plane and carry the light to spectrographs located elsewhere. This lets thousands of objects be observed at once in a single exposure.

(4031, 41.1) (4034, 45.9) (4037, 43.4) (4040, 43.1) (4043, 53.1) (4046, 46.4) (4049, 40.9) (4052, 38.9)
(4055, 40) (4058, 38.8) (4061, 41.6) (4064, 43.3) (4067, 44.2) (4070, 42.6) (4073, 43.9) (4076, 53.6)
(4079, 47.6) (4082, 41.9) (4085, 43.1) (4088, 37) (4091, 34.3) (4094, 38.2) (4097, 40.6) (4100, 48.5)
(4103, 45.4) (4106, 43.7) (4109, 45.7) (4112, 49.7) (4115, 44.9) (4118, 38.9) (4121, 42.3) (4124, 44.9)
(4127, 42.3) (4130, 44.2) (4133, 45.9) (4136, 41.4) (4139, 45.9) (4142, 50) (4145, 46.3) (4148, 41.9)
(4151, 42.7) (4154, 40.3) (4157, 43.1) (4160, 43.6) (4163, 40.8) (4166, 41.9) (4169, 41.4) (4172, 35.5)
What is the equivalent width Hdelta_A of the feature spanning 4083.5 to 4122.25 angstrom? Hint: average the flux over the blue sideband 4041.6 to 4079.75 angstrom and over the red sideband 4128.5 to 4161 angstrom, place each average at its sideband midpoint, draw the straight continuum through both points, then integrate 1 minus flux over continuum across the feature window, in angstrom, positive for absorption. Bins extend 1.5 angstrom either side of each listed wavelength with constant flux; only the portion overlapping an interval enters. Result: 1.4 angstrom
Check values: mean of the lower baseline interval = 44.1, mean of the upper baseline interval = 44.1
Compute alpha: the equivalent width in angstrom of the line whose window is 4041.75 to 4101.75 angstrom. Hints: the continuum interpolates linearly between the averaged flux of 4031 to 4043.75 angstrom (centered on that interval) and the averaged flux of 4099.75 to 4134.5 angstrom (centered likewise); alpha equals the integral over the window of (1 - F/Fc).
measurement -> 2.8 angstrom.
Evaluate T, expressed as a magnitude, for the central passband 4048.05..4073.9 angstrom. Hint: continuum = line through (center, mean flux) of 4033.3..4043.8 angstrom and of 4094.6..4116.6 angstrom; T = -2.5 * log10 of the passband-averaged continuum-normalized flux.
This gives 0.10 mag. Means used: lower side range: 46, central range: 41.5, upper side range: 45.2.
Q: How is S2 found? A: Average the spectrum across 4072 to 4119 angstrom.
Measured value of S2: 43.6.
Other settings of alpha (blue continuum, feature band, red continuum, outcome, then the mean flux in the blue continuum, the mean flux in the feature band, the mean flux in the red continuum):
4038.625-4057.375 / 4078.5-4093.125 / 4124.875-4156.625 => 1.2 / 43.5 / 40.2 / 44.1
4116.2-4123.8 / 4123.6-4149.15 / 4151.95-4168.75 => -1.9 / 41.5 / 44.8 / 41.9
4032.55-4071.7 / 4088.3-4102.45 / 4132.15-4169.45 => 0.9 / 43.2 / 40.4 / 43.5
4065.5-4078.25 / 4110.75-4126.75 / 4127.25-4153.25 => 0.4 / 46.2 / 43.9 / 44.5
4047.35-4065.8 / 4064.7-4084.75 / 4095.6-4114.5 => -1.3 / 40.7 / 45.4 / 45.6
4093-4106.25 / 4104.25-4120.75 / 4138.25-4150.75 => -0.1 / 43.4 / 44.4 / 45.7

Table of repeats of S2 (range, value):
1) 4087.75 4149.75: 43.6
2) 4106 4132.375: 44.1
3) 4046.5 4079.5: 43.2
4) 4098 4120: 45.1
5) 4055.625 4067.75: 41.7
